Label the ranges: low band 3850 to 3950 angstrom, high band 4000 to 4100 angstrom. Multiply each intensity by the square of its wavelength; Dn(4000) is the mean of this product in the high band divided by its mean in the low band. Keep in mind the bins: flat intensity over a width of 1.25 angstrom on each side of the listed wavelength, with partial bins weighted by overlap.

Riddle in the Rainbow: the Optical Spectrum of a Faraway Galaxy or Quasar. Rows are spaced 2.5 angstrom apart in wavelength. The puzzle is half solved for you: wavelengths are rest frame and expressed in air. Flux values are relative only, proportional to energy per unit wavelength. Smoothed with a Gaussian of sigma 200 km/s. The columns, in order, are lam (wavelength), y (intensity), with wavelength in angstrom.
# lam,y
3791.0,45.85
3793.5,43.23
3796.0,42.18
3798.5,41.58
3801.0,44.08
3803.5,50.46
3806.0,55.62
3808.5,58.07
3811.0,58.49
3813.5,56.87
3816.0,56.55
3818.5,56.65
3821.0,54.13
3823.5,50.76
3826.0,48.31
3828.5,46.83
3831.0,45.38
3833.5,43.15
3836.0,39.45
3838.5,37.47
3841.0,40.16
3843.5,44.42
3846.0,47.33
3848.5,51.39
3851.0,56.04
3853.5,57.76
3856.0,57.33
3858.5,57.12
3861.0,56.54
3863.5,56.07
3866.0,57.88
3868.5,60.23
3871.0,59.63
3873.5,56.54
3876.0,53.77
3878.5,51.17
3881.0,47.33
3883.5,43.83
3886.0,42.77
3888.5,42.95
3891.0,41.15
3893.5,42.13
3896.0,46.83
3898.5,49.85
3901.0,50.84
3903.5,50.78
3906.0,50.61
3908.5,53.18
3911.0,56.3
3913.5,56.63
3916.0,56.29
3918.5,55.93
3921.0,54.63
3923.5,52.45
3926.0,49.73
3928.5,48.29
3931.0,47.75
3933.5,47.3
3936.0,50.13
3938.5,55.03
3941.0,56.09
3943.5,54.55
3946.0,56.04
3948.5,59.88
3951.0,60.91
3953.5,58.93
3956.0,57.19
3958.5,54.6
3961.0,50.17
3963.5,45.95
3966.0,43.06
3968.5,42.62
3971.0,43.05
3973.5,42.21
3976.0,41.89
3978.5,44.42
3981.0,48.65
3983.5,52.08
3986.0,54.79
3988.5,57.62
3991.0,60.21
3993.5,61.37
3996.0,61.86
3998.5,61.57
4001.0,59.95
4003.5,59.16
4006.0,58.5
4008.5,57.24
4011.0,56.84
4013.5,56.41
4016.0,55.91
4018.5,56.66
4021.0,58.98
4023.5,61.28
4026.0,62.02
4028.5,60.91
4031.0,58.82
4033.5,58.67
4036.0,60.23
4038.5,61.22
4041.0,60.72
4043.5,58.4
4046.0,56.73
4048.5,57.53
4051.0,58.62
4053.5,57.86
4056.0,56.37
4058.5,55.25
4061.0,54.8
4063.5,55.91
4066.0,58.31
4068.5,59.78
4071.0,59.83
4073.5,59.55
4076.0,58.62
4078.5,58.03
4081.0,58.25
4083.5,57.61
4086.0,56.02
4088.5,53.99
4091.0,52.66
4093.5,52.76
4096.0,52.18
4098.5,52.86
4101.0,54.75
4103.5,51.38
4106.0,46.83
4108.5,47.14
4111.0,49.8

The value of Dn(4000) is 1.18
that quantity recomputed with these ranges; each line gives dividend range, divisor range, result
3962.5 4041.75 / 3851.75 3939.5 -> 1.12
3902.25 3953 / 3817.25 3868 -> 1.11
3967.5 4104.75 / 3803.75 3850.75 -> 1.26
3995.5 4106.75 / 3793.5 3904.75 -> 1.27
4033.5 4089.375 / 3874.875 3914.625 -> 1.29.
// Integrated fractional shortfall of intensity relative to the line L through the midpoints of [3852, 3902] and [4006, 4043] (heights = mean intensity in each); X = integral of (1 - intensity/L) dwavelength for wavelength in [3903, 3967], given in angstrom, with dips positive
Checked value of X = 1.5 angstrom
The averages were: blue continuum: 51.6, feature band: 53.2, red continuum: 59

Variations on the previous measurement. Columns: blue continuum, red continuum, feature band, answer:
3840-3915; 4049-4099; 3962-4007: 1.7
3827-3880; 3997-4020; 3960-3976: 3.4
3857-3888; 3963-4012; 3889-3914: 1.8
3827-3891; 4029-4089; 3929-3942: 0.5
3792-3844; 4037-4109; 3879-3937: 1.8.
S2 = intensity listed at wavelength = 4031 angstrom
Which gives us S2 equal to 58.82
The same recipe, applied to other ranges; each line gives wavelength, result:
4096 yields 52.18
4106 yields 46.83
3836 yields 39.45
